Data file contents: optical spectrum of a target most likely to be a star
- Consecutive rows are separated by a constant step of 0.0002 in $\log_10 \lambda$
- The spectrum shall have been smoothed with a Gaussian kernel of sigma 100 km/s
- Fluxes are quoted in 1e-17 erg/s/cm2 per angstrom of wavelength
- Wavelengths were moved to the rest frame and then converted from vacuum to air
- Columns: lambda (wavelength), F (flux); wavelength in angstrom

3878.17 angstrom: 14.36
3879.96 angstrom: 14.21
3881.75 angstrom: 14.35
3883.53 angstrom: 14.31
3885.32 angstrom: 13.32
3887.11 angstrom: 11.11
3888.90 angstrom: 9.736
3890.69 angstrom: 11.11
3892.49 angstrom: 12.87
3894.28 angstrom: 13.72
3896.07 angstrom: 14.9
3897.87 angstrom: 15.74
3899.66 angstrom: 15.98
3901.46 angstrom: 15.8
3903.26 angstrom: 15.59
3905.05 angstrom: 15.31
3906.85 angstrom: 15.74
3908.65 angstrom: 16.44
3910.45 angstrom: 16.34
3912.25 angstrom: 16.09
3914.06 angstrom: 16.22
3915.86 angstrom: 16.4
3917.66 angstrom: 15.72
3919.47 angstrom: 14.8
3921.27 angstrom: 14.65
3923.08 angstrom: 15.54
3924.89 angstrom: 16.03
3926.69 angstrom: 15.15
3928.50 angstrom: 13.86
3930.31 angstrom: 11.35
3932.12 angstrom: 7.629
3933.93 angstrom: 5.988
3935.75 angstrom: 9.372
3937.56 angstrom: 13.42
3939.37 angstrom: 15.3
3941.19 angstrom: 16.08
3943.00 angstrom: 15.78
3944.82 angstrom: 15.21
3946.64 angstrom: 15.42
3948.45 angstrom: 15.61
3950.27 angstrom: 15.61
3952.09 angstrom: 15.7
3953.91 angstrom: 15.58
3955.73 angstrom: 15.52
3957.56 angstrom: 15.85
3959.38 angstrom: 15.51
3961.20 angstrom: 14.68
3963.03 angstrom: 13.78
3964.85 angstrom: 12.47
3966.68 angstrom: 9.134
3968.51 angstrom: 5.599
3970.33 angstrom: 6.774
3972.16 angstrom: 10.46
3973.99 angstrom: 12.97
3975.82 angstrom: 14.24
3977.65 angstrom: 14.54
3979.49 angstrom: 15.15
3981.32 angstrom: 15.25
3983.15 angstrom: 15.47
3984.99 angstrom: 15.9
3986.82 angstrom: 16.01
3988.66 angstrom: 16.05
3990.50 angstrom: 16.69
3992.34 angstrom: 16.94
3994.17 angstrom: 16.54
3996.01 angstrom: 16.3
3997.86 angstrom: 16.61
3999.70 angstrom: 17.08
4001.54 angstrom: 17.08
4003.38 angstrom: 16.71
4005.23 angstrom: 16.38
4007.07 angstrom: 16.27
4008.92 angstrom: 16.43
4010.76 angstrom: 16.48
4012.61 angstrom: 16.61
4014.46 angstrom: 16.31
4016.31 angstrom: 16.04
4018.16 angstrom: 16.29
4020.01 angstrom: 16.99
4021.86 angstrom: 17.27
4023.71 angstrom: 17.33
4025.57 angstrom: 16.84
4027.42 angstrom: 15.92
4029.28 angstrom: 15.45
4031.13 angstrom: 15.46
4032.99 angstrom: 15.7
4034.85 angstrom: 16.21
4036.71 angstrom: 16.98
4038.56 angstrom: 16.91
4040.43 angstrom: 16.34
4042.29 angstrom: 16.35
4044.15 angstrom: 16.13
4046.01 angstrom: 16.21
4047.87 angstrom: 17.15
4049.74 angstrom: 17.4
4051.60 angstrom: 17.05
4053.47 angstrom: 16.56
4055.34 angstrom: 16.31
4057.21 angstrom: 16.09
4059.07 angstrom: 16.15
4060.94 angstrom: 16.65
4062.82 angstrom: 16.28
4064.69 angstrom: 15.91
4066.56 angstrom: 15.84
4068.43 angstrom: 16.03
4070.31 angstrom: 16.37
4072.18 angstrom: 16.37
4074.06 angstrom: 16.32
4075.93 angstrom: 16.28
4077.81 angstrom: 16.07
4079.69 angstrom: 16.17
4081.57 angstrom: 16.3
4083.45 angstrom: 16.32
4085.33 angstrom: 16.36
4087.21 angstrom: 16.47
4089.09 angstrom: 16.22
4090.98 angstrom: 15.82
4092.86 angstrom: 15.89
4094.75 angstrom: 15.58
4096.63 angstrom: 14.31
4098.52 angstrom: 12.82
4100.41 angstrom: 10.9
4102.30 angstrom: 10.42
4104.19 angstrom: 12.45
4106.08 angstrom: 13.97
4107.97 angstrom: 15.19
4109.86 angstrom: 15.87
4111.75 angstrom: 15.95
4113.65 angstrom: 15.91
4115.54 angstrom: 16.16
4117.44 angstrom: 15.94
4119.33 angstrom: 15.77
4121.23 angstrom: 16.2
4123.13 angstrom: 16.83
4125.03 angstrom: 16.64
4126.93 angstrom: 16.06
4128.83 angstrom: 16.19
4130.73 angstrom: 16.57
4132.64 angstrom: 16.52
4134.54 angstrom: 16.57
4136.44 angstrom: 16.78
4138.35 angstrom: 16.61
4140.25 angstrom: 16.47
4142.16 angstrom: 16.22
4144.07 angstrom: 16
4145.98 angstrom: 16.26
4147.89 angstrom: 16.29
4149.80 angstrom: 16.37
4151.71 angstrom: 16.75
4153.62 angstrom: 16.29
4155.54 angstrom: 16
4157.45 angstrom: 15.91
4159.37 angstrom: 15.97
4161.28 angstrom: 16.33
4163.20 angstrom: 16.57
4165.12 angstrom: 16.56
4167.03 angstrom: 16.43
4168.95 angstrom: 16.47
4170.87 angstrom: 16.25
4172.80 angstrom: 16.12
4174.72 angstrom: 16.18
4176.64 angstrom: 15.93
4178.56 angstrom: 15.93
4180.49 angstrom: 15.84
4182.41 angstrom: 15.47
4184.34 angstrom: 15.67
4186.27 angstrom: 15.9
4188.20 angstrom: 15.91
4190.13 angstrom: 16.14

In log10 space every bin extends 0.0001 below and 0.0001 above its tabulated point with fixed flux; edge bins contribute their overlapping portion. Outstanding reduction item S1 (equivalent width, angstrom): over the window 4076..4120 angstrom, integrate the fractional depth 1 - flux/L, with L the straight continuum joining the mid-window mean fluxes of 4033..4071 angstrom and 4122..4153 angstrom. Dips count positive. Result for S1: 3.6 angstrom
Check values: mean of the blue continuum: 16.4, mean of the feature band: 15.1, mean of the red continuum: 16.4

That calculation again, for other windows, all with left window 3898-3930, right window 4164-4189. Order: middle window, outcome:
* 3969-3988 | 2.6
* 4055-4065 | -0.3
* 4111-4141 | -0.7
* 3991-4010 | -1.1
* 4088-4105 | 2.2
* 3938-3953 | 0.1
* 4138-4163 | -0.4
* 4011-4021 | -0.5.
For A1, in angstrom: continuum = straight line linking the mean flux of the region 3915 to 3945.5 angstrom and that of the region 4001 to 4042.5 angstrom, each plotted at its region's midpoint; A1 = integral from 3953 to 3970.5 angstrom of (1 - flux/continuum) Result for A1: 2.21 angstrom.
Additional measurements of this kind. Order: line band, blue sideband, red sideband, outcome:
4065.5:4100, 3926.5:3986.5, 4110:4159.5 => -0.8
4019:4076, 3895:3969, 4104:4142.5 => -3.9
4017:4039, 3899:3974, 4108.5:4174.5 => -2.1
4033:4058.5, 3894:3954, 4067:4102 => -2.1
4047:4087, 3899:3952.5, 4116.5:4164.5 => -1.7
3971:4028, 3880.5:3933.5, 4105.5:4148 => -3.3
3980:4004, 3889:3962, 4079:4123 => -2.6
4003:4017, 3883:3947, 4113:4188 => -1.3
